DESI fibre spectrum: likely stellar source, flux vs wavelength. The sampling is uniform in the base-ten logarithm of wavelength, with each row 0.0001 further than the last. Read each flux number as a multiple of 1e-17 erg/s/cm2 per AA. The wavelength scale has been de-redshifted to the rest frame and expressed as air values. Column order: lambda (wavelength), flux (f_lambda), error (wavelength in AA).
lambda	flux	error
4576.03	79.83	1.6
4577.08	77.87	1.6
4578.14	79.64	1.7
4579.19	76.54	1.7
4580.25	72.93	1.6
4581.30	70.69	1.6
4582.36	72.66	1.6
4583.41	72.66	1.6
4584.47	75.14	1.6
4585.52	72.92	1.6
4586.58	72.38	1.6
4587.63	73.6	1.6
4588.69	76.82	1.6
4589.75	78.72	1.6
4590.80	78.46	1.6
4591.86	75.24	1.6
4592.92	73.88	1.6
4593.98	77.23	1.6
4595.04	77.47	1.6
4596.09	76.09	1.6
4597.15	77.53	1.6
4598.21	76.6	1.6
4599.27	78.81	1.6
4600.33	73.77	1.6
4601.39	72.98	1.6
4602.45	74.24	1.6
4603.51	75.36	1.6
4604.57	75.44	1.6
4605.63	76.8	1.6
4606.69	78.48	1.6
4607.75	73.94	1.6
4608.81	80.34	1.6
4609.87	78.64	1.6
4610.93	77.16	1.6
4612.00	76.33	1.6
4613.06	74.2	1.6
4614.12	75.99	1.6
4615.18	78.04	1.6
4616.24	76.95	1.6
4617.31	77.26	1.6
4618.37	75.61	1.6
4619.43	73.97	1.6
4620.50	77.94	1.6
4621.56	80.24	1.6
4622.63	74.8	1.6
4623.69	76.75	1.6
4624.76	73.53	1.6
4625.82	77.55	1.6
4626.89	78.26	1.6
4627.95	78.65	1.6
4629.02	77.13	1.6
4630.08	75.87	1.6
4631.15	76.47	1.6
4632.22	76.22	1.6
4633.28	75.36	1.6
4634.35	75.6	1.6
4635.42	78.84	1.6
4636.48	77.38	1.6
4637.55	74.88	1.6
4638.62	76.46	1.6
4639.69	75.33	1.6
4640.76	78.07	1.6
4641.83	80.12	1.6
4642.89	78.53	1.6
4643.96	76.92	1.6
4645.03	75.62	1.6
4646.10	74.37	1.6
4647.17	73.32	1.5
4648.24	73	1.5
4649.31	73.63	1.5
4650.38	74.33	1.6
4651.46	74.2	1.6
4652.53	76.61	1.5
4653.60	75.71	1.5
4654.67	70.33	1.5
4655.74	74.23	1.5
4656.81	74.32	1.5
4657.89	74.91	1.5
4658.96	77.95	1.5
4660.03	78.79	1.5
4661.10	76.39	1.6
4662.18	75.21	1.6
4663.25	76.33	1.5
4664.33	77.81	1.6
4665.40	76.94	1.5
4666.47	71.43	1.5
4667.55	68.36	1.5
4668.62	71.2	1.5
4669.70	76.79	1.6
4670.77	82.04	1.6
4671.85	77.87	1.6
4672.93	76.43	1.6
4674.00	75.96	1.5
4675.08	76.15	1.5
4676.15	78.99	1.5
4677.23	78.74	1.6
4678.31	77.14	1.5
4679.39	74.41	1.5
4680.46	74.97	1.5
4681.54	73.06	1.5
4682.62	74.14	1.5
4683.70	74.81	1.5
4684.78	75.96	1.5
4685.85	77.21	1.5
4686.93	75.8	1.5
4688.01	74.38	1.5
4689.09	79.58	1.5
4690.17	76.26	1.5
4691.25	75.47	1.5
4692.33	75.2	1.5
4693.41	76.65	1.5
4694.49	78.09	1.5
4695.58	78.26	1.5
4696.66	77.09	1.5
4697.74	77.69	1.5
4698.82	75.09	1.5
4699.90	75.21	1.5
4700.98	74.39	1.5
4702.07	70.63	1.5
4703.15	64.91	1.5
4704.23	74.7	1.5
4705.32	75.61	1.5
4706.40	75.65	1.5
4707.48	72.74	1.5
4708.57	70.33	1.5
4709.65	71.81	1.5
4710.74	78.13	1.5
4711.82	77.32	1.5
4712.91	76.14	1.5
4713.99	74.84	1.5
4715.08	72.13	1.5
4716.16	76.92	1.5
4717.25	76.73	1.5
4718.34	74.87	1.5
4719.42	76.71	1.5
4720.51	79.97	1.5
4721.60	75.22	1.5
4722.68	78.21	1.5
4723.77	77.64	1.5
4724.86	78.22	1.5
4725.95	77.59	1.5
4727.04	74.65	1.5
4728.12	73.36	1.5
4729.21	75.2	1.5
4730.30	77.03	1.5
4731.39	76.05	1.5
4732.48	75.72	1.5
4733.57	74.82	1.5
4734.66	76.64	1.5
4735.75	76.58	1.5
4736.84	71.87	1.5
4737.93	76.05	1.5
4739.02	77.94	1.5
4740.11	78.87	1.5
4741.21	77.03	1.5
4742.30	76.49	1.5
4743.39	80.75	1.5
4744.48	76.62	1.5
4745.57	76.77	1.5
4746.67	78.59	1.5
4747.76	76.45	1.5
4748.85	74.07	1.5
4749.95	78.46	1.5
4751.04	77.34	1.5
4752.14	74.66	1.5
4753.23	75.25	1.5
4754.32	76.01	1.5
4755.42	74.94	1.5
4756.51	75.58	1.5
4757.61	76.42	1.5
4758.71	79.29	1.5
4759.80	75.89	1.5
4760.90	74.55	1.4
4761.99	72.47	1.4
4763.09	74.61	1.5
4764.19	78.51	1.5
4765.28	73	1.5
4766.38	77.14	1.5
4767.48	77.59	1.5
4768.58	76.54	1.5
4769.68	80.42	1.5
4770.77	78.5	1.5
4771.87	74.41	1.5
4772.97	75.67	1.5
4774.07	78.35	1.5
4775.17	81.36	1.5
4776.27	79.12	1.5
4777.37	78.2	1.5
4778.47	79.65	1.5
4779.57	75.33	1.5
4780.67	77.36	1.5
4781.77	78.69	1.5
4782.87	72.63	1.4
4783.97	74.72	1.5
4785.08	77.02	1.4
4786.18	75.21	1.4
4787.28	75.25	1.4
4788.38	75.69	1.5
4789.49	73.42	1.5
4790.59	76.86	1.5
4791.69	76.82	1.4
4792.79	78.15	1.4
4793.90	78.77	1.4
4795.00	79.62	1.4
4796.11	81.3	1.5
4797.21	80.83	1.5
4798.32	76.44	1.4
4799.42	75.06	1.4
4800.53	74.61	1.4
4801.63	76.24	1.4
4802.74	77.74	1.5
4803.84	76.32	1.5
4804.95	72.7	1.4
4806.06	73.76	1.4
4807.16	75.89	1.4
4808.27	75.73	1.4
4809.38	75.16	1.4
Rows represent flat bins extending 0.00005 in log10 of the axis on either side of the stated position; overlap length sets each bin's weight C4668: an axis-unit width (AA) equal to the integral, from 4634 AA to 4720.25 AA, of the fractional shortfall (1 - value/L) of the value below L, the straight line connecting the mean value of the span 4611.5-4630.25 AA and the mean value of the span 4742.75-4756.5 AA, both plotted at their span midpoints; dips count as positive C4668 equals 1.27 AA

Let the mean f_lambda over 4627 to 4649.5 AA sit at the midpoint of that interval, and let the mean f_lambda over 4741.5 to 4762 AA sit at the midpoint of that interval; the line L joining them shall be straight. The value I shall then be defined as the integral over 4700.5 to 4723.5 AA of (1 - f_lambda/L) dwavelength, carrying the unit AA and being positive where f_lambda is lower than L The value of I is 0.5 AA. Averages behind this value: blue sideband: 76.4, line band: 74.7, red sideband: 76.5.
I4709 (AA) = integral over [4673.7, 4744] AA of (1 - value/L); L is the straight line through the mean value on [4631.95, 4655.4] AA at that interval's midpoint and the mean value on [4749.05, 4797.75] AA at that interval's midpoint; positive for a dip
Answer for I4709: 0.4 AA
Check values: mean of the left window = 75.7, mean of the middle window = 75.8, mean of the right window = 76.8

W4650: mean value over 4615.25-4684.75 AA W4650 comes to 76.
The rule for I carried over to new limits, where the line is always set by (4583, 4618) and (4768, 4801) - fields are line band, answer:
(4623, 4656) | 0.2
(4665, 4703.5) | 0.5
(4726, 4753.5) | 0.2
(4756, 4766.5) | 0.2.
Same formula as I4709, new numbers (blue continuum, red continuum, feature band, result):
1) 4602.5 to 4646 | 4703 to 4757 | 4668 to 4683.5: 0.03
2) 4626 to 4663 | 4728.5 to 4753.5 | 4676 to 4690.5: 0.03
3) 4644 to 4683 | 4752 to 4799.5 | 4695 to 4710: 0.39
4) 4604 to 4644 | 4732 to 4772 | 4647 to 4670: 0.63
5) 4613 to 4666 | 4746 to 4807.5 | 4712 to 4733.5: 0.08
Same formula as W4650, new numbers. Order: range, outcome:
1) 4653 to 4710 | 75.3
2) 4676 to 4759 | 75.9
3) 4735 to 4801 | 76.8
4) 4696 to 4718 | 74.4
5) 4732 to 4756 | 76.5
